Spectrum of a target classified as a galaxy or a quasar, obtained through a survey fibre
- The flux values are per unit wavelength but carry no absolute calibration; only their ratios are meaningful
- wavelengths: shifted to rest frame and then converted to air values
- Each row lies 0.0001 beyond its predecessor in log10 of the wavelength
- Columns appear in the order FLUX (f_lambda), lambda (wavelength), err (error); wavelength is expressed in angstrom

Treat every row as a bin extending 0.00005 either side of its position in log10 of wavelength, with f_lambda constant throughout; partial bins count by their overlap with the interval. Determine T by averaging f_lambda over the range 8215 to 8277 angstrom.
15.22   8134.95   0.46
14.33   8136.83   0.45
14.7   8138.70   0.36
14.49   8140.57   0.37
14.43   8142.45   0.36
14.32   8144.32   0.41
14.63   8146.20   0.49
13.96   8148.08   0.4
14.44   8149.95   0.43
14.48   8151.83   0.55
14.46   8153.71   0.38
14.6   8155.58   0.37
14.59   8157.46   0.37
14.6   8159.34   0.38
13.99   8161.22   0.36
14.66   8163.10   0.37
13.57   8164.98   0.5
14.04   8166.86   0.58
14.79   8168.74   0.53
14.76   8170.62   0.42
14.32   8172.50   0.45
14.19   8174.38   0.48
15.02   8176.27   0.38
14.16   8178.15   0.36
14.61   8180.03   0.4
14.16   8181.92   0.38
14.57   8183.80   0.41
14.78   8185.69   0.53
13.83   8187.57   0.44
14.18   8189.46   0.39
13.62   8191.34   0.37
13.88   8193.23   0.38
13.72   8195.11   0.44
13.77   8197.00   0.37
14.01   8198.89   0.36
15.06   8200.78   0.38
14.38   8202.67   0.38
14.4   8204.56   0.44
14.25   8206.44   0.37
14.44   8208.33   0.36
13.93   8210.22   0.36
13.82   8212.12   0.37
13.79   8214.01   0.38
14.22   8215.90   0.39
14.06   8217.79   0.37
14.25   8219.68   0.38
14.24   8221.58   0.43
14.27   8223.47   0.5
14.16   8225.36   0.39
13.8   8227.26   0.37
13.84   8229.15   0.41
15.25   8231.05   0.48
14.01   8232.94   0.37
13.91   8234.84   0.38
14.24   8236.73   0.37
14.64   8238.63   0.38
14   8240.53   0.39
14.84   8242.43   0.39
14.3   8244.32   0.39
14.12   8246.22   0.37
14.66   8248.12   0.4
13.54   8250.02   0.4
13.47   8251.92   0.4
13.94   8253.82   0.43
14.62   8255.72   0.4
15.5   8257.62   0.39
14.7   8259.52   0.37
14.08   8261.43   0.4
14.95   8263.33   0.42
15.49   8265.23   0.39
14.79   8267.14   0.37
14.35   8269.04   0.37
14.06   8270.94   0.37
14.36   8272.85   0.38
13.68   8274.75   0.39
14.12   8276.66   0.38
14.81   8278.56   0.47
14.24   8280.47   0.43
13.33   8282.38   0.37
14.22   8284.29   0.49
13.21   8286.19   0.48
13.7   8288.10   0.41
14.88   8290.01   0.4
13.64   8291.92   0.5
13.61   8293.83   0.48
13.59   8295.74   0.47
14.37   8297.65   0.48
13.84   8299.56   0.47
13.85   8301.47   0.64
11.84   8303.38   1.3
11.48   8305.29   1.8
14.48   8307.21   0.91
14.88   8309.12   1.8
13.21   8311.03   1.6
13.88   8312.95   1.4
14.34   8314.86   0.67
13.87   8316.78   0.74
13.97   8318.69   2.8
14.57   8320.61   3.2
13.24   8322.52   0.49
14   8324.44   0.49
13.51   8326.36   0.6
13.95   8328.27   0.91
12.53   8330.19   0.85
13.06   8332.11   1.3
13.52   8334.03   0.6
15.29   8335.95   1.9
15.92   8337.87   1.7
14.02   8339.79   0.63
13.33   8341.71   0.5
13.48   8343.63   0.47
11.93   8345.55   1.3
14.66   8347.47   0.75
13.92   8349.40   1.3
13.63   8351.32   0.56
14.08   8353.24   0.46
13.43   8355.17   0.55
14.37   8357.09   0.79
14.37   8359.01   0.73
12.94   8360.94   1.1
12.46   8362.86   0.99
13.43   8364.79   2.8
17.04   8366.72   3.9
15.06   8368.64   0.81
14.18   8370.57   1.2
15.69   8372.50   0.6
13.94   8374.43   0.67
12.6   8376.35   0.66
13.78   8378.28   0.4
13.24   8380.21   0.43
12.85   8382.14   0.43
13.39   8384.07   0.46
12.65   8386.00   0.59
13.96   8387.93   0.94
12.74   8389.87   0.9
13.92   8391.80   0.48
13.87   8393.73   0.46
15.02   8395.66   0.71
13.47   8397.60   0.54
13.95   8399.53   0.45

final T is 14.3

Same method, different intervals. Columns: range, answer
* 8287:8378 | 13.9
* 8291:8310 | 13.6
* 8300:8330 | 13.6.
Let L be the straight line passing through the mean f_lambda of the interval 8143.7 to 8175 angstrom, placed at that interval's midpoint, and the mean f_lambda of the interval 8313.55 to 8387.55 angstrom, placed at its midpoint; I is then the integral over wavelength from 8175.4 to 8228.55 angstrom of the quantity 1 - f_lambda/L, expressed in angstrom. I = 0.3 angstrom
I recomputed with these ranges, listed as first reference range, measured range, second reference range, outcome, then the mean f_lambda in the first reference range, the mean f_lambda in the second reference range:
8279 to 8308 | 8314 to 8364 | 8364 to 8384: 0.51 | 13.6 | 14.2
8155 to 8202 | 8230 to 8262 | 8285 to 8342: -0.68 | 14.3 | 13.8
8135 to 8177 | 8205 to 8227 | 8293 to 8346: 0.07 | 14.4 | 13.7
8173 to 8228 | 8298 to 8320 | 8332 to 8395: 0.52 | 14.2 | 13.9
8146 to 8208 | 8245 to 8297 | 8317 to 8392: -0.60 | 14.3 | 13.8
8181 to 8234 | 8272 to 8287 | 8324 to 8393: -0.01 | 14.2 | 13.8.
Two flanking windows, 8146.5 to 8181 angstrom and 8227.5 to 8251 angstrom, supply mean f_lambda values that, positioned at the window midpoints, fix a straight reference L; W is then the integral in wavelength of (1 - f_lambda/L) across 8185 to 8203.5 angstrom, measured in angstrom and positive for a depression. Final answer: 0.3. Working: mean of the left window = 14.4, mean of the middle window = 14.1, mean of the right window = 14.3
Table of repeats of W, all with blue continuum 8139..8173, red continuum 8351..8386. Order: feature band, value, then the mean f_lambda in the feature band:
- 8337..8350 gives 0.06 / 13.9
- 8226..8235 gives 0.02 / 14.2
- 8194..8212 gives 0.12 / 14.2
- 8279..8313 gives 0.90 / 13.7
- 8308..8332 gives 0.34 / 13.8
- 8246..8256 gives 0.11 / 14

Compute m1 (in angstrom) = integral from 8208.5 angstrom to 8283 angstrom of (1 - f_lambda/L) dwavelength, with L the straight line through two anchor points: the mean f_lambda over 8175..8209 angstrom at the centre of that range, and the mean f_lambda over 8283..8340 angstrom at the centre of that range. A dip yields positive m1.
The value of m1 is -1.1 angstrom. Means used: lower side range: 14.3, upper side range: 13.8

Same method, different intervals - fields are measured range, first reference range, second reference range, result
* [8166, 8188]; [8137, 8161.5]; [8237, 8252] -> -0.10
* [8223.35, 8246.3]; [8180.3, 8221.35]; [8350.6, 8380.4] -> -0.22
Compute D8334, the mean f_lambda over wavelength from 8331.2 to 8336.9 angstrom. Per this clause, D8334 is 14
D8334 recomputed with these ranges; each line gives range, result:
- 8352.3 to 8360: 14.1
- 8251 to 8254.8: 13.7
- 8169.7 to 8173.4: 14.5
